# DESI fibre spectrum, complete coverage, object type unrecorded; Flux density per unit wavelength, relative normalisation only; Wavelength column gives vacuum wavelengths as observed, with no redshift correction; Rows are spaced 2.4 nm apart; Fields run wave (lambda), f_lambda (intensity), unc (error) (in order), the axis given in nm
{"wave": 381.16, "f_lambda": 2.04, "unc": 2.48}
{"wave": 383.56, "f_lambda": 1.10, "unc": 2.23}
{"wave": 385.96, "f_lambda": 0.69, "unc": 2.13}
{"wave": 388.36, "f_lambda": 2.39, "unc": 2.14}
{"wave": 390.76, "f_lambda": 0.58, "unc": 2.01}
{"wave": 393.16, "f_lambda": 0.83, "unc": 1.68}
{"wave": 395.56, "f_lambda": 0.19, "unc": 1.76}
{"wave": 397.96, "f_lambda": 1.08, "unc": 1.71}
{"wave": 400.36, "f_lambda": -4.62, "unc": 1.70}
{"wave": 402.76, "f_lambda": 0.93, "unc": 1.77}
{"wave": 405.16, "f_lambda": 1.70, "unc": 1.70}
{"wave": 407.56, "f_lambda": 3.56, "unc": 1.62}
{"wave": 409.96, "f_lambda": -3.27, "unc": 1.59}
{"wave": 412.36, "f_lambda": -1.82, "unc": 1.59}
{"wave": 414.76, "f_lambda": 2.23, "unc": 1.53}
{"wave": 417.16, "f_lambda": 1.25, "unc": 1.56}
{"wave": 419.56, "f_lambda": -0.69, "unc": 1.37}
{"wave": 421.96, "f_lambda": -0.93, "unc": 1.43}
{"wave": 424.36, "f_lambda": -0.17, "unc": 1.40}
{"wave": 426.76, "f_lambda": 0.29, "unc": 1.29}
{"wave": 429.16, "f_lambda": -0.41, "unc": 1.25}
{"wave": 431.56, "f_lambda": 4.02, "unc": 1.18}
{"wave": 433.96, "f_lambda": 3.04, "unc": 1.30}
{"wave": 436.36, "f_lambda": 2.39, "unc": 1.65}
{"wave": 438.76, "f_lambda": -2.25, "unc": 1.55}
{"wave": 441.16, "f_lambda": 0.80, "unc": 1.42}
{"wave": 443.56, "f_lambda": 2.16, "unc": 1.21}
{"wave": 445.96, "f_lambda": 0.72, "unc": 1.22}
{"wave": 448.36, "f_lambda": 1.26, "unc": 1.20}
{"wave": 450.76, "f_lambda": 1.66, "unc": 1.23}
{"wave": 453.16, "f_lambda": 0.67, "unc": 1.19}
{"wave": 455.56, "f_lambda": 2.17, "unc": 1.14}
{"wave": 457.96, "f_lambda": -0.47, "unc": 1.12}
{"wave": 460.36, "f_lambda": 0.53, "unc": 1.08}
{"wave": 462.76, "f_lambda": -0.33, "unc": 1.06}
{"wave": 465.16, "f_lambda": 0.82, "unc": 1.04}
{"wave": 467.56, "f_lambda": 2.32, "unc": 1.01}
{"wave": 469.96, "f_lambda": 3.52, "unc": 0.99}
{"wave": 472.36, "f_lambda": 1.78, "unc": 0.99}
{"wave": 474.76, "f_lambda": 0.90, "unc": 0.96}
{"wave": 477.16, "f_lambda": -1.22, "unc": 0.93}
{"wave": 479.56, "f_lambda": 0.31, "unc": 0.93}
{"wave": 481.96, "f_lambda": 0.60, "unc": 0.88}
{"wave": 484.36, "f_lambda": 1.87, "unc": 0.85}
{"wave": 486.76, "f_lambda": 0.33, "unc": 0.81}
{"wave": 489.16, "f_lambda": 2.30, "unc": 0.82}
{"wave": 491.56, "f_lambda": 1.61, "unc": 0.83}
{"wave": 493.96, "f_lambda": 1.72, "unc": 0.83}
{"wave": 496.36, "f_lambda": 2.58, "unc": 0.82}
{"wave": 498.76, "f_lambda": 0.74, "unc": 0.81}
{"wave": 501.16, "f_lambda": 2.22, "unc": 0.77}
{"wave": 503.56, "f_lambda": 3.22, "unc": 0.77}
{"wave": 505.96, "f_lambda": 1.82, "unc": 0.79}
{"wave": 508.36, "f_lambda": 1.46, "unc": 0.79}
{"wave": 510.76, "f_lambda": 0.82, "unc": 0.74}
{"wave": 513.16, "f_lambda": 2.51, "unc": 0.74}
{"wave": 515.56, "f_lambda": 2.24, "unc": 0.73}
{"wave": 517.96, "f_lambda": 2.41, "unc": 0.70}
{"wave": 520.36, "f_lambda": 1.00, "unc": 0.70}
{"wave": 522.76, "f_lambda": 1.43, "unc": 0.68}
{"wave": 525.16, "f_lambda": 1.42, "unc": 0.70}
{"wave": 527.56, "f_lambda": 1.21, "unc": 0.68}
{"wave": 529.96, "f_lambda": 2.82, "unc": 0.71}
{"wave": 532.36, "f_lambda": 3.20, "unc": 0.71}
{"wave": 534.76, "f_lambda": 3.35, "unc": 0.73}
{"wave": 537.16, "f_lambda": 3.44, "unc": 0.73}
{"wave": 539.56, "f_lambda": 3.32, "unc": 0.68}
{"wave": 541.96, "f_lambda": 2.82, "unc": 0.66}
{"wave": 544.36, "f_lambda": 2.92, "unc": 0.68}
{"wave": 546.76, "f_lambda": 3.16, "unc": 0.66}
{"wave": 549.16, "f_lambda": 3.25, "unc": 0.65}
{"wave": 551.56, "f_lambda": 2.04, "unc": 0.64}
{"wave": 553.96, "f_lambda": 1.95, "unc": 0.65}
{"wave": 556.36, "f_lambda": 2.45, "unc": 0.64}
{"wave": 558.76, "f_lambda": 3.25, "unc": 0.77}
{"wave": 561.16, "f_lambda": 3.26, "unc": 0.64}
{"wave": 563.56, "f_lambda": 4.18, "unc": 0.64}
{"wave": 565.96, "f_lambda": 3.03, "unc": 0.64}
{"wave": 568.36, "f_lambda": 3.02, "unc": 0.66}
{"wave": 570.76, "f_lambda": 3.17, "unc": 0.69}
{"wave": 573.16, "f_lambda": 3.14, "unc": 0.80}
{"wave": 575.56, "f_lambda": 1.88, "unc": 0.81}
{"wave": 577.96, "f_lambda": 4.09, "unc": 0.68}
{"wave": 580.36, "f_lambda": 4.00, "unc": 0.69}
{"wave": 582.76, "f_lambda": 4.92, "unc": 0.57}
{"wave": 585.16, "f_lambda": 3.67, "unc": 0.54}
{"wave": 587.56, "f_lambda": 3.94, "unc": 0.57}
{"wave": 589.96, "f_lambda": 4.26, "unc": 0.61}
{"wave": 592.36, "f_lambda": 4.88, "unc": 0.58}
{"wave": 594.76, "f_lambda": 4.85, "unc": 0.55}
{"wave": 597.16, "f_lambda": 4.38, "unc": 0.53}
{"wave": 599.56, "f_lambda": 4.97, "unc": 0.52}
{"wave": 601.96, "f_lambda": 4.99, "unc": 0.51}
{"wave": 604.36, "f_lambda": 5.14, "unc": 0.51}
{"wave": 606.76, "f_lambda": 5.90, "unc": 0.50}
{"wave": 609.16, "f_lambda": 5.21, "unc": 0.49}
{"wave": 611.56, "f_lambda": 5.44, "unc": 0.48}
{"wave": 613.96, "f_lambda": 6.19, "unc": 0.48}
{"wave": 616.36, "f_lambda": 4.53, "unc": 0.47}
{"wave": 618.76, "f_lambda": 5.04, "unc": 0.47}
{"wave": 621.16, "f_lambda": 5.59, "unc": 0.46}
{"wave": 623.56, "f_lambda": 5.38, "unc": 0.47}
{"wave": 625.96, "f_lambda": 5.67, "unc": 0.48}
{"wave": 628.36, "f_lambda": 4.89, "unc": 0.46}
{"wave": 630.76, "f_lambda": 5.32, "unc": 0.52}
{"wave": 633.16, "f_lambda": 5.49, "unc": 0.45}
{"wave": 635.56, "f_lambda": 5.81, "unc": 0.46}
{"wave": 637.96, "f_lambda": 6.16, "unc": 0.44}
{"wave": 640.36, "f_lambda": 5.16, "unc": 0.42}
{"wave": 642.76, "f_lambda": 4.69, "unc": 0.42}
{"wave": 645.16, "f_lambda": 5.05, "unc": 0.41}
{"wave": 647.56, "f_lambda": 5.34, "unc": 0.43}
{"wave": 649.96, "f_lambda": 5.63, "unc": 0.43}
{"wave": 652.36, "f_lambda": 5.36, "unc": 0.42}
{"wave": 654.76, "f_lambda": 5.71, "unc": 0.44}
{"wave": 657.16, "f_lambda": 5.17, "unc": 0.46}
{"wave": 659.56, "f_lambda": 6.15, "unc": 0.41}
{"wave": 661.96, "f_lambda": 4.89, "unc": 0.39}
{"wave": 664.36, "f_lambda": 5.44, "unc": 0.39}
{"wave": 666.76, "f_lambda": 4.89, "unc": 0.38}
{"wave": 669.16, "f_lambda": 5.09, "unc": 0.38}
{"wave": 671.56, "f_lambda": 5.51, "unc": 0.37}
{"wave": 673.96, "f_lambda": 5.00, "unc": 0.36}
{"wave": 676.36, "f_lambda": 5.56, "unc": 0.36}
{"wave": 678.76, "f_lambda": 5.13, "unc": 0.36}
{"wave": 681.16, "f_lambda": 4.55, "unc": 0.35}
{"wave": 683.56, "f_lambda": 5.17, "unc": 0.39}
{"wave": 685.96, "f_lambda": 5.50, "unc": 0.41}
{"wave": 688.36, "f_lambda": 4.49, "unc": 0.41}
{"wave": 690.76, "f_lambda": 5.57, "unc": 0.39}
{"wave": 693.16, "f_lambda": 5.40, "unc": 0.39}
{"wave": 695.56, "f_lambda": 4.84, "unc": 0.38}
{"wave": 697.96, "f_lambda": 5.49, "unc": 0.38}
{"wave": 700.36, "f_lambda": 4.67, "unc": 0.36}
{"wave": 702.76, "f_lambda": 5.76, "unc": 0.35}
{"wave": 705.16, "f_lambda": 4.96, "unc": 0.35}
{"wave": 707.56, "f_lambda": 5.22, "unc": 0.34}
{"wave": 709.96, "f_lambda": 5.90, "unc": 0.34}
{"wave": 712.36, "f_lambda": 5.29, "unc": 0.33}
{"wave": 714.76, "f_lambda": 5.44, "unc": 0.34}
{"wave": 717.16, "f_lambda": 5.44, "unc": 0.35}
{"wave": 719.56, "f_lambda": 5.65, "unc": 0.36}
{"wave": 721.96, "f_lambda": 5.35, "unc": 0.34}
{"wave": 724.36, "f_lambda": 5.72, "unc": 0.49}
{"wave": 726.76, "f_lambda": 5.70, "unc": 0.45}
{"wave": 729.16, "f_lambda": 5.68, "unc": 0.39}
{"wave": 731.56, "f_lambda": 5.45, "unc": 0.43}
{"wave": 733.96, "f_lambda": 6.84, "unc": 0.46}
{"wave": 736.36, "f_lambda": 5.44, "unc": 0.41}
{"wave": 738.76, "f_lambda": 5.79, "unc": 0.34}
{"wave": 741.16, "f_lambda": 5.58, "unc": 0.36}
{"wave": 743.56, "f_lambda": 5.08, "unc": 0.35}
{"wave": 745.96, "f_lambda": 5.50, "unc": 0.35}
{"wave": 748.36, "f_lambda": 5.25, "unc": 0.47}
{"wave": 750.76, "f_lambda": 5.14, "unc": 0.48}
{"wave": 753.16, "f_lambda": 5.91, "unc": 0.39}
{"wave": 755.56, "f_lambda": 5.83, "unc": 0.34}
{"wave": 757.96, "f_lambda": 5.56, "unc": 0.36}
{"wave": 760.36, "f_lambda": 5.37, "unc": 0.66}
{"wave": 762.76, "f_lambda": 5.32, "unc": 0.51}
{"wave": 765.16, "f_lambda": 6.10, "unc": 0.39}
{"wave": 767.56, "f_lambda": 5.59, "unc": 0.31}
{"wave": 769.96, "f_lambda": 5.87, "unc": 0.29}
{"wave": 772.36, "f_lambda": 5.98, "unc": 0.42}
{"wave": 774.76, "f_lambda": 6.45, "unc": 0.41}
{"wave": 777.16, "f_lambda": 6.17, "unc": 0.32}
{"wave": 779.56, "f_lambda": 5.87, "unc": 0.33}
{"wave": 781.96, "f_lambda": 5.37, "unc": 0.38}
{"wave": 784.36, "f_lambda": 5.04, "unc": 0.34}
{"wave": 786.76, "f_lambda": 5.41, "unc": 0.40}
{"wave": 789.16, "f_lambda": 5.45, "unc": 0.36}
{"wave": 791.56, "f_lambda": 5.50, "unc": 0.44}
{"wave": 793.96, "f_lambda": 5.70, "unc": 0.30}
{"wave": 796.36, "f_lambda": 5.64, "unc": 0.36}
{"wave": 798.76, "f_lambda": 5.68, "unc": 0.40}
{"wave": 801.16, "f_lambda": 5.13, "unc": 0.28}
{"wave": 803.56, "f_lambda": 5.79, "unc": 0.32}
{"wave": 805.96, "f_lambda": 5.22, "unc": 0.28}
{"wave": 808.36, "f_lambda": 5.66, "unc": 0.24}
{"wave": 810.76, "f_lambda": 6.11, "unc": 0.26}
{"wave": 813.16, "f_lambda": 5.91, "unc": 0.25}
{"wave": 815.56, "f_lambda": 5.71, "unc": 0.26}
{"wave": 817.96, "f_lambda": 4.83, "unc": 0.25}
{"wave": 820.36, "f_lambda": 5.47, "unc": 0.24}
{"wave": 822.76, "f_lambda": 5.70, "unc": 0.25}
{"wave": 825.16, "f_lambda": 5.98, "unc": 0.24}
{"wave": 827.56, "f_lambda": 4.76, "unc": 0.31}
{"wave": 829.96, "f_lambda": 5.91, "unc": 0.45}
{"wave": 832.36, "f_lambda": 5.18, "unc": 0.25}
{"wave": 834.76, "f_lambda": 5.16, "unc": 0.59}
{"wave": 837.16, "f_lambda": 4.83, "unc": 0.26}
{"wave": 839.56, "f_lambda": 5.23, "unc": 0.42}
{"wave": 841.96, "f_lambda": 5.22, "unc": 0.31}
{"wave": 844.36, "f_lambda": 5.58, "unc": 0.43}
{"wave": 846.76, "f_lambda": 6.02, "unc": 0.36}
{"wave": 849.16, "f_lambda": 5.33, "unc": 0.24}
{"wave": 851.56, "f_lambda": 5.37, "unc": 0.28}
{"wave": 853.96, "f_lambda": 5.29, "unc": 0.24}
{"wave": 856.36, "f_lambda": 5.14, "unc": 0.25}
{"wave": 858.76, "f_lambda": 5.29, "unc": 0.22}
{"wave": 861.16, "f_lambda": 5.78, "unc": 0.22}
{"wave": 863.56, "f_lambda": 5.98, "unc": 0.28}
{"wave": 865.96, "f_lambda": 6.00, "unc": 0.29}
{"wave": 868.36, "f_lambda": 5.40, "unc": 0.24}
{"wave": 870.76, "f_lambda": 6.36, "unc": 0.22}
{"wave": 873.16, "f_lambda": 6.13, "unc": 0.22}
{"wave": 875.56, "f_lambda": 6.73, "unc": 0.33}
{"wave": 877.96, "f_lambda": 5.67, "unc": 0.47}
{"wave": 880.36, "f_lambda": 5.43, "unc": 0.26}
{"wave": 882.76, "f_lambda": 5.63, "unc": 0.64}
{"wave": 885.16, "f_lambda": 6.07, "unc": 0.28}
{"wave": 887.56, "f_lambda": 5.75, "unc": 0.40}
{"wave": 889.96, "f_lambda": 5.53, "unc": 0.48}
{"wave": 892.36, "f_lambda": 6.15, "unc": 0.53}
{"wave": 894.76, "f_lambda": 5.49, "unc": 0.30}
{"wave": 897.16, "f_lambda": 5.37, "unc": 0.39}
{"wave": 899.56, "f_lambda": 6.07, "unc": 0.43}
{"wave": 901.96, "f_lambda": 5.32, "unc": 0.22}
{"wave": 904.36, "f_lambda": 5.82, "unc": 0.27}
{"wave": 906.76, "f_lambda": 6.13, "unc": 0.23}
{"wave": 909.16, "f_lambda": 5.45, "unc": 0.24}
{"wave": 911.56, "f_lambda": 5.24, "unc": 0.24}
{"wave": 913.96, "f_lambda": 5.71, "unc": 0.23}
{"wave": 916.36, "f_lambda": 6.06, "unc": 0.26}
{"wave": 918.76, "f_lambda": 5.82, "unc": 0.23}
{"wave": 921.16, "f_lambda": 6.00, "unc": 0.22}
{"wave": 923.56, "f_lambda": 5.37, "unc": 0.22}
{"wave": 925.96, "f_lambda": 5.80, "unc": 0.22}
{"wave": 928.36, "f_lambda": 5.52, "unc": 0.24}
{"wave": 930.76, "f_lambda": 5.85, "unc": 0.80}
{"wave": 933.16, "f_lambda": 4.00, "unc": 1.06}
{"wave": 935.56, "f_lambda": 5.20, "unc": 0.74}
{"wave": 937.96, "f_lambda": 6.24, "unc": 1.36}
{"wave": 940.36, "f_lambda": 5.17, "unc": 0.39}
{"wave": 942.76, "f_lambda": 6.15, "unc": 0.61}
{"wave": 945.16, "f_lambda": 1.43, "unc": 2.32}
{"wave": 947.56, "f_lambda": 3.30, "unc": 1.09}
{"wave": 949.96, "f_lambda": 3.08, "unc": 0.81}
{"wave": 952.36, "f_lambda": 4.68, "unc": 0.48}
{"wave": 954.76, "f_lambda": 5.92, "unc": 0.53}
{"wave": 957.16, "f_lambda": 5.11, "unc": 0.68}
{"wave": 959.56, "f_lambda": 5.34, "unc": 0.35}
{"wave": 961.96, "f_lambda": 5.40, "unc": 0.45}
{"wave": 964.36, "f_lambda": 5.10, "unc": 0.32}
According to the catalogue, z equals 0.328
